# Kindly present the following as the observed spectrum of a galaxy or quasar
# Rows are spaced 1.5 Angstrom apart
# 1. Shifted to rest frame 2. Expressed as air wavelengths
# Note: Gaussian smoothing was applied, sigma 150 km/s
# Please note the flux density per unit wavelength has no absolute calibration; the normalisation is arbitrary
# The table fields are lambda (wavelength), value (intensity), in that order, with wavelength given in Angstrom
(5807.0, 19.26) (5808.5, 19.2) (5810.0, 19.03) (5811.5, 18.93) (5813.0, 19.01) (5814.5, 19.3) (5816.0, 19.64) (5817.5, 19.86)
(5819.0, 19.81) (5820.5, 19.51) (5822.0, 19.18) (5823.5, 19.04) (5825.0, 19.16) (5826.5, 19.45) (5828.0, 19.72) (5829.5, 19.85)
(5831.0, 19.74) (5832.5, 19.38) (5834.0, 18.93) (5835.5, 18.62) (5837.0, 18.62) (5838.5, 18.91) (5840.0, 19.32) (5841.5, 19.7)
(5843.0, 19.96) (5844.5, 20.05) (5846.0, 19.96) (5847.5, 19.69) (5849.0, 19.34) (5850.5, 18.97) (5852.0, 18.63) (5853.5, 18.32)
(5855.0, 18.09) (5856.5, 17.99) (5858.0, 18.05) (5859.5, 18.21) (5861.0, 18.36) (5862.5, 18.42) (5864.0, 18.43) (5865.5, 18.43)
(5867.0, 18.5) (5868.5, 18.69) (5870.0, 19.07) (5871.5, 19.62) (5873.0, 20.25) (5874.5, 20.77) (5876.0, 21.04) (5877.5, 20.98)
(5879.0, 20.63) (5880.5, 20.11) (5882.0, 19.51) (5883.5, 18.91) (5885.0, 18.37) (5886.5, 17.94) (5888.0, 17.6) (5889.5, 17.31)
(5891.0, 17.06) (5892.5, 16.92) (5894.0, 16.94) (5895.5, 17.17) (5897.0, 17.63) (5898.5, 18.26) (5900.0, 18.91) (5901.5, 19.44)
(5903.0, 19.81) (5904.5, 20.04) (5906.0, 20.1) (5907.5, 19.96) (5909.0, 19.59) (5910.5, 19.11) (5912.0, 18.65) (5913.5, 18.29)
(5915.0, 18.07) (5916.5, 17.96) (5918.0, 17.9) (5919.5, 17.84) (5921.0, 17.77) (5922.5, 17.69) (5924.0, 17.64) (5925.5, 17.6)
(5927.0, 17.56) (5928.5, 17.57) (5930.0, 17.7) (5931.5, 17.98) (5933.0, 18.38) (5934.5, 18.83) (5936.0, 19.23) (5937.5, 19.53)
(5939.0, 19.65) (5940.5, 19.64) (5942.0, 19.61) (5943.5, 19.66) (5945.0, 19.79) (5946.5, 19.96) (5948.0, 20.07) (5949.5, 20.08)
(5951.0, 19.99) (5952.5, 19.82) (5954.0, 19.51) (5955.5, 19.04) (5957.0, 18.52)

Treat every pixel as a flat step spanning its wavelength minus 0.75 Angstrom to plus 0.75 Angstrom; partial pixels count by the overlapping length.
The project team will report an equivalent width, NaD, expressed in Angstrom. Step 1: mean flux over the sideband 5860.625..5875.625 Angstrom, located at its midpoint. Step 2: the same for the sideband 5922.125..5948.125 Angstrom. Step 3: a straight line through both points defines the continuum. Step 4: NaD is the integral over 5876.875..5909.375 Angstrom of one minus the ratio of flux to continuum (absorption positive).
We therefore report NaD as 0.4 Angstrom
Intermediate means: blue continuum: 19.1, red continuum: 18.8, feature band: 18.8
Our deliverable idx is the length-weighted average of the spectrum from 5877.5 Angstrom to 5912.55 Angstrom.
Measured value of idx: 18.7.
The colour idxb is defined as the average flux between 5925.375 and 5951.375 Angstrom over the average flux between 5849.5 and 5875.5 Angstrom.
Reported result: 1.02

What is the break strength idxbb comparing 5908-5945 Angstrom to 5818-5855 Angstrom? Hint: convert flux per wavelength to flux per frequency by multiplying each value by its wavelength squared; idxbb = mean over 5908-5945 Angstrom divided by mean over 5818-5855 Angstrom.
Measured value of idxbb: 0.99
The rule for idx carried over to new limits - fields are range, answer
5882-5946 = 18.5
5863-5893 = 19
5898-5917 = 19.1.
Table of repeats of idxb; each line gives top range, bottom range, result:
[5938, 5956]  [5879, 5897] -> 1.09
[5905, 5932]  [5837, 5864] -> 0.97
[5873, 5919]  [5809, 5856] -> 0.98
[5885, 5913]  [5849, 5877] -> 0.98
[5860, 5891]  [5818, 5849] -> 0.98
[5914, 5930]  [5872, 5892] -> 0.92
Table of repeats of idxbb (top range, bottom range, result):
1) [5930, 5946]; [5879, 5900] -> 1.08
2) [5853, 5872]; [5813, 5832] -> 0.96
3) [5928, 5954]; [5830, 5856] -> 1.04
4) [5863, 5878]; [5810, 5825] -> 1.03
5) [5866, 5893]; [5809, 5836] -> 1.01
